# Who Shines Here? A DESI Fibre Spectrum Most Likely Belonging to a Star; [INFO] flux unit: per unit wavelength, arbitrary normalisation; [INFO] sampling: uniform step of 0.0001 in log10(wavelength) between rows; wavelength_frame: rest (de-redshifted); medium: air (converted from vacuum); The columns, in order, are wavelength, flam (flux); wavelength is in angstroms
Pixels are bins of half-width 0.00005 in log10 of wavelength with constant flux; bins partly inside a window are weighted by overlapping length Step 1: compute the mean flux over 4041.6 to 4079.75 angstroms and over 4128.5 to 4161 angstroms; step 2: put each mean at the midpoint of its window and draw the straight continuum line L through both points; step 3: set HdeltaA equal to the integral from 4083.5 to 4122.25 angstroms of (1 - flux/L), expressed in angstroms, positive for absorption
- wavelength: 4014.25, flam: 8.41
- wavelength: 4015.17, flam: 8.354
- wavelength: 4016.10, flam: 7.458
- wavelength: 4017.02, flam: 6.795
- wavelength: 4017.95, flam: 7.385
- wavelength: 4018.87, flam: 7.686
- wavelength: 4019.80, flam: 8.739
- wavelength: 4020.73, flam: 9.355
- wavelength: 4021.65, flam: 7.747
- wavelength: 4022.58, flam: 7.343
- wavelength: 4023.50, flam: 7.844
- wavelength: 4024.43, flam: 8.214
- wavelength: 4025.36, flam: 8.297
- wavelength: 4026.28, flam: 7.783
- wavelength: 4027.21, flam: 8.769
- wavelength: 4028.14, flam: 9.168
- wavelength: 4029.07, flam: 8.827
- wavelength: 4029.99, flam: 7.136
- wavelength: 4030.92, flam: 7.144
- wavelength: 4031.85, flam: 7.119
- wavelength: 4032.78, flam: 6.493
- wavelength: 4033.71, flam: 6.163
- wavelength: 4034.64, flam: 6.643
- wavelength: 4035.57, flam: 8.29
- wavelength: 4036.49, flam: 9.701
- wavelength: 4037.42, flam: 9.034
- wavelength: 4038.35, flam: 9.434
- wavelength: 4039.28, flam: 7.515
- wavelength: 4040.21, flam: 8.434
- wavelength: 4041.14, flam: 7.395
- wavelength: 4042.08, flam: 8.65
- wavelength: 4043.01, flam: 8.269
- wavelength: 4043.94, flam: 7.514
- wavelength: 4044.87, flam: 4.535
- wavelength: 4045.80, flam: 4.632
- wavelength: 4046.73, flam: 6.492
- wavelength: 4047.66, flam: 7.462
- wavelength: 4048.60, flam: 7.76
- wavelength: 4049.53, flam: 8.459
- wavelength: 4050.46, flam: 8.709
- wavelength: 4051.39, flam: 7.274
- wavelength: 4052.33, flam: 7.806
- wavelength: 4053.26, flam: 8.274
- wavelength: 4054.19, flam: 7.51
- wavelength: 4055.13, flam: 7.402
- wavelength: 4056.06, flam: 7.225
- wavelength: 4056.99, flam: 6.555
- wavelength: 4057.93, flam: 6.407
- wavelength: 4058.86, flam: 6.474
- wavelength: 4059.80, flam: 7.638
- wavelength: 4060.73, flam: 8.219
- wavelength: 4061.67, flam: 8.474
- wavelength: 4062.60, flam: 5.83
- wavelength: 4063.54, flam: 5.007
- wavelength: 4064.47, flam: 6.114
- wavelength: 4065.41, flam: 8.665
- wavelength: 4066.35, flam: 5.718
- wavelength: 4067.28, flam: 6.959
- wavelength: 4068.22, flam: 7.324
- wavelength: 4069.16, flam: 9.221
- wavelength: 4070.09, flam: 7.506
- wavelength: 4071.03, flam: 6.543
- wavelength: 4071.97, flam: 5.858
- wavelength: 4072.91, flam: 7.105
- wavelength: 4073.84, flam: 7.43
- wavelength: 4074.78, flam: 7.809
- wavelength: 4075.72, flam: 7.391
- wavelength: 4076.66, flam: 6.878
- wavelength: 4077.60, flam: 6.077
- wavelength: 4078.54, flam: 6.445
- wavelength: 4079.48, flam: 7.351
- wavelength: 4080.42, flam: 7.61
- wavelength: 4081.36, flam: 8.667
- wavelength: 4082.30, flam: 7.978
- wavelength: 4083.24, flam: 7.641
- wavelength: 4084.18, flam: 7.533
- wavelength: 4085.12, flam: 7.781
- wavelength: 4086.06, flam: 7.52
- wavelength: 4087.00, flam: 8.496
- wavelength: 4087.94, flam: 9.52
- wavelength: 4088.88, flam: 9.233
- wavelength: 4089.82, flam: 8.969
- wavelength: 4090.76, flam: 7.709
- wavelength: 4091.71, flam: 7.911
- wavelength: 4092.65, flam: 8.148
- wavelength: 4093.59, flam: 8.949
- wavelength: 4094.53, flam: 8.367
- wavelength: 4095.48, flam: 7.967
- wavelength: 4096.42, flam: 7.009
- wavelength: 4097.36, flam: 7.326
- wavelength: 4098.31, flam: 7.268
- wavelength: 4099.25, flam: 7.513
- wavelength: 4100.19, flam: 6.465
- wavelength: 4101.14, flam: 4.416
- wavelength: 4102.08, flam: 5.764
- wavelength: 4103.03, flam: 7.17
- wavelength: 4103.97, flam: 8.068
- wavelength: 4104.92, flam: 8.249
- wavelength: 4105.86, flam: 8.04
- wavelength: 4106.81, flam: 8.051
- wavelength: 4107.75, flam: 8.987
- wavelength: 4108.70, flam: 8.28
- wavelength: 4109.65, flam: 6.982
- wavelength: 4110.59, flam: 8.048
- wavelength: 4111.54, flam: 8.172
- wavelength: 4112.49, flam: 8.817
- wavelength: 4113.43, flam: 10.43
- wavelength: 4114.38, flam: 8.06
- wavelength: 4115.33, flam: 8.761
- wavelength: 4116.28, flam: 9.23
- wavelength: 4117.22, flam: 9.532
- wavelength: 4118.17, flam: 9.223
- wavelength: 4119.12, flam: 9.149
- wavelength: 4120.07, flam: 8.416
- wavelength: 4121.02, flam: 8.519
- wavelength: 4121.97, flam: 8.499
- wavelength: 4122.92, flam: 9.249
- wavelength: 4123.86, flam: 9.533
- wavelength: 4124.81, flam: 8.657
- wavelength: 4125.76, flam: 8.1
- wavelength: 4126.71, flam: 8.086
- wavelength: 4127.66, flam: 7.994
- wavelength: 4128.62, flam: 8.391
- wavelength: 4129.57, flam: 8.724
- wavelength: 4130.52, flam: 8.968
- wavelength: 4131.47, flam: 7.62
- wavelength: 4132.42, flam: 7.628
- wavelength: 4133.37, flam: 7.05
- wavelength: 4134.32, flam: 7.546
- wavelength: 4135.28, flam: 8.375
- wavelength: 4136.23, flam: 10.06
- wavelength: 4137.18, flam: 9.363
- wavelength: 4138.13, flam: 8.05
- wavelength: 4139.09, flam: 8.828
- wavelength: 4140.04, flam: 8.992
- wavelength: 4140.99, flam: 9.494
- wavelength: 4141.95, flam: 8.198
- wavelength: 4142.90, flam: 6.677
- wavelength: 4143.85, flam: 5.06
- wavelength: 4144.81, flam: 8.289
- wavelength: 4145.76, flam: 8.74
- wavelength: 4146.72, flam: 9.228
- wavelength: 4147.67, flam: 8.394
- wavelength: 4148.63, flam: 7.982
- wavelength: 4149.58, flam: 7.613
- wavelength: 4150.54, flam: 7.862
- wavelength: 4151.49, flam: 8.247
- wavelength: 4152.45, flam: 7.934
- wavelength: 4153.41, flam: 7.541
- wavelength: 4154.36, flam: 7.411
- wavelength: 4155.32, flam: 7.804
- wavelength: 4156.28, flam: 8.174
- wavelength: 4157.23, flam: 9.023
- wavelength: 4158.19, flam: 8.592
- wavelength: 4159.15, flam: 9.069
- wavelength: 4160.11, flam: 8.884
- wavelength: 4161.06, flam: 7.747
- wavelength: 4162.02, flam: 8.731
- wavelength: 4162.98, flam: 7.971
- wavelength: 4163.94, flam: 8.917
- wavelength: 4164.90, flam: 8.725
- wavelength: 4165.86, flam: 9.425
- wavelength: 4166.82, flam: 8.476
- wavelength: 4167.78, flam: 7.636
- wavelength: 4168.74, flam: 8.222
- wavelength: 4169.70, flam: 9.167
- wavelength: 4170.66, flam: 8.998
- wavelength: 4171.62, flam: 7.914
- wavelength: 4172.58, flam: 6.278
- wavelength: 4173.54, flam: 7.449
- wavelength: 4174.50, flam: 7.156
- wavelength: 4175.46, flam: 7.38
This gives -2.1 angstroms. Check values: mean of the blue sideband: 7.14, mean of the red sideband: 8.22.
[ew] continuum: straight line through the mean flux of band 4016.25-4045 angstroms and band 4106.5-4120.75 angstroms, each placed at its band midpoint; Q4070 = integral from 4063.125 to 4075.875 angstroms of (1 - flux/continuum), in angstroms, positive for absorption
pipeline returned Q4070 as 1.9 angstroms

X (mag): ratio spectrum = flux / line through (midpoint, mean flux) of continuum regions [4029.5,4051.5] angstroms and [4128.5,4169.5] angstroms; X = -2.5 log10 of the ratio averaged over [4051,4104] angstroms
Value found 0.06 mag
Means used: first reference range 7.52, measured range 7.39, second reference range 8.28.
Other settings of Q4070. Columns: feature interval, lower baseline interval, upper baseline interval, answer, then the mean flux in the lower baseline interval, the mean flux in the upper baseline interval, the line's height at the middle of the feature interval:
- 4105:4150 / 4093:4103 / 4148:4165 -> -4.48 angstroms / 7.12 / 8.22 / 7.68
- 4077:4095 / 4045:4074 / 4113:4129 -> -0.29 angstroms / 7.13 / 8.81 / 7.85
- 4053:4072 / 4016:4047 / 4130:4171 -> 1.83 angstroms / 7.72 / 8.29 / 7.87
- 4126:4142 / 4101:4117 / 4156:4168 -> -0.22 angstroms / 8.07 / 8.59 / 8.32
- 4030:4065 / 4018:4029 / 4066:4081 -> 1.58 angstroms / 8.25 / 7.1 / 7.7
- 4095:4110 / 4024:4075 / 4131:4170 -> 1.01 angstroms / 7.46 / 8.26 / 7.88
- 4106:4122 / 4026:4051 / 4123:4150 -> -0.97 angstroms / 7.68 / 8.29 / 8.15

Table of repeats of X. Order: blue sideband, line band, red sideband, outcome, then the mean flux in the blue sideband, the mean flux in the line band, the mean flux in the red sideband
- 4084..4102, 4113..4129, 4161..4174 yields -0.111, 7.76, 8.81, 8.28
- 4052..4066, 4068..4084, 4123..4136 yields 0.012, 7.15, 7.35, 8.27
